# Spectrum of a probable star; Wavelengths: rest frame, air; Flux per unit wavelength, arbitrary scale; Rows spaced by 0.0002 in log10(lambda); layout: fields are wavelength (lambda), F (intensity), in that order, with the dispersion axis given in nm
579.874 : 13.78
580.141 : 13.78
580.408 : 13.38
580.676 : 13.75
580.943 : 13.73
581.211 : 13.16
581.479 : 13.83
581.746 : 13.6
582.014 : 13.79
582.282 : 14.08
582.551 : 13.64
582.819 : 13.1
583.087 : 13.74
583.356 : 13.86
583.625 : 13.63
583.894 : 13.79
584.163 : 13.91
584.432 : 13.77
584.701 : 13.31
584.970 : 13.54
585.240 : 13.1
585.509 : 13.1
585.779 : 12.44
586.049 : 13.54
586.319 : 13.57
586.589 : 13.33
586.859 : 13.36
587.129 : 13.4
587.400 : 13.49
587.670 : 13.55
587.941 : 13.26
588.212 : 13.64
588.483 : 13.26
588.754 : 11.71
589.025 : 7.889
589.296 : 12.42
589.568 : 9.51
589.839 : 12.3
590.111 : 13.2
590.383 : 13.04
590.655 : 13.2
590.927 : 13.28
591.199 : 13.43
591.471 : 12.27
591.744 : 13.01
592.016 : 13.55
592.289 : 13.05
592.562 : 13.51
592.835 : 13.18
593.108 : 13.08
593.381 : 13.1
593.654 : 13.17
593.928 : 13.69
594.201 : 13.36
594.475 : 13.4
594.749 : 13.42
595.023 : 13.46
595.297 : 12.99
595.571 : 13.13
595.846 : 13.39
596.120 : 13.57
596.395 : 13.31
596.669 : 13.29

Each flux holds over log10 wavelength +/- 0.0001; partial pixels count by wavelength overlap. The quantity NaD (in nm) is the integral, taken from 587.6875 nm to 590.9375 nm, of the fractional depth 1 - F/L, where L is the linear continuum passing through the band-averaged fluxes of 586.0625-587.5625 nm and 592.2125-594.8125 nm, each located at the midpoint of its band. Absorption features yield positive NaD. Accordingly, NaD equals 0.28 nm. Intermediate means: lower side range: 13.4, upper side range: 13.3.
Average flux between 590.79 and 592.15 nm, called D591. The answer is 13.1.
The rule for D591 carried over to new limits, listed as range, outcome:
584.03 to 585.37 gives 13.5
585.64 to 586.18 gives 13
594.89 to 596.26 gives 13.3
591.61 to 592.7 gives 13.3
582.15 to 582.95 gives 13.6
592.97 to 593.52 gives 13.1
